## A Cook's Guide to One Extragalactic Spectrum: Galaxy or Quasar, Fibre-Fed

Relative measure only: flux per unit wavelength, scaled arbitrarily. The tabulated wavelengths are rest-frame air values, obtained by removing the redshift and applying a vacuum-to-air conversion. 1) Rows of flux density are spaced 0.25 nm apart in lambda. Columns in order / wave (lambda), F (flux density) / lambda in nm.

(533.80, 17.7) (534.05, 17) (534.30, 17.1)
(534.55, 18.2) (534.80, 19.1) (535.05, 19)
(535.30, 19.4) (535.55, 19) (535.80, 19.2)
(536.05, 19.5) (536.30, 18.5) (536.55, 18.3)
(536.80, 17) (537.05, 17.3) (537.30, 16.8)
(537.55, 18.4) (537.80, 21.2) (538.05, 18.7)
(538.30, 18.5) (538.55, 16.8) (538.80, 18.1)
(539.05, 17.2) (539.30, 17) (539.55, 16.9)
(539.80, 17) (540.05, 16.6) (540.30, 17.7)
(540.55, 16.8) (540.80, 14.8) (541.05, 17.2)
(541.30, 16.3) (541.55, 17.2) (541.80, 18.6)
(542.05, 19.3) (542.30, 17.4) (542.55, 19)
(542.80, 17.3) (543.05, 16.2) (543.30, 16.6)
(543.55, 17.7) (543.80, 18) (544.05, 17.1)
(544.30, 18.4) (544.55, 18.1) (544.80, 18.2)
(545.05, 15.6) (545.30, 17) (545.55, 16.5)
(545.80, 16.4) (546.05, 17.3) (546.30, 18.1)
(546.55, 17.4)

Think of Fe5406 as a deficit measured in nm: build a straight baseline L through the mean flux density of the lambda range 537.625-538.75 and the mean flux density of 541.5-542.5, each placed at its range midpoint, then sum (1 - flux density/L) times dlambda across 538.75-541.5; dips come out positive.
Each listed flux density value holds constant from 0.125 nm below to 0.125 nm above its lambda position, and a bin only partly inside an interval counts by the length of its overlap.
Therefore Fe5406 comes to 0.24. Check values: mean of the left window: 18.7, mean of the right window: 18.3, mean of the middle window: 16.8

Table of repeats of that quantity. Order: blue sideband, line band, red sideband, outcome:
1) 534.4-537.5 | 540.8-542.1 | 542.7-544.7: 0.03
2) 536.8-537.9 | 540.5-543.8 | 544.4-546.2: 0.04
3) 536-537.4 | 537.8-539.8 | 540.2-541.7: -0.06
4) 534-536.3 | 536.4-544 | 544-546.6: 0.19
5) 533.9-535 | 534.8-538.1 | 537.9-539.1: -0.13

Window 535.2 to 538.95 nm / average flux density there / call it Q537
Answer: 18.4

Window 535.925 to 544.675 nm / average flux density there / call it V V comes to 17.6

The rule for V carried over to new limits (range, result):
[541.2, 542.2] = 17.9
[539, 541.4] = 16.7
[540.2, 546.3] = 17.3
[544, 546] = 17.2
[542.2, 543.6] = 17.3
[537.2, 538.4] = 18.8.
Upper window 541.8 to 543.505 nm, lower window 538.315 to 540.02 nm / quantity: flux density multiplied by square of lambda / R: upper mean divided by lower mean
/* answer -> 1.04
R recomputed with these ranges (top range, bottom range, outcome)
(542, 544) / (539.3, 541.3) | 1.06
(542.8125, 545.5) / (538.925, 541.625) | 1.04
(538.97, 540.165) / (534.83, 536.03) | 0.90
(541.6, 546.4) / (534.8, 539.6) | 0.98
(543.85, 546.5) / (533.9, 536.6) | 0.97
